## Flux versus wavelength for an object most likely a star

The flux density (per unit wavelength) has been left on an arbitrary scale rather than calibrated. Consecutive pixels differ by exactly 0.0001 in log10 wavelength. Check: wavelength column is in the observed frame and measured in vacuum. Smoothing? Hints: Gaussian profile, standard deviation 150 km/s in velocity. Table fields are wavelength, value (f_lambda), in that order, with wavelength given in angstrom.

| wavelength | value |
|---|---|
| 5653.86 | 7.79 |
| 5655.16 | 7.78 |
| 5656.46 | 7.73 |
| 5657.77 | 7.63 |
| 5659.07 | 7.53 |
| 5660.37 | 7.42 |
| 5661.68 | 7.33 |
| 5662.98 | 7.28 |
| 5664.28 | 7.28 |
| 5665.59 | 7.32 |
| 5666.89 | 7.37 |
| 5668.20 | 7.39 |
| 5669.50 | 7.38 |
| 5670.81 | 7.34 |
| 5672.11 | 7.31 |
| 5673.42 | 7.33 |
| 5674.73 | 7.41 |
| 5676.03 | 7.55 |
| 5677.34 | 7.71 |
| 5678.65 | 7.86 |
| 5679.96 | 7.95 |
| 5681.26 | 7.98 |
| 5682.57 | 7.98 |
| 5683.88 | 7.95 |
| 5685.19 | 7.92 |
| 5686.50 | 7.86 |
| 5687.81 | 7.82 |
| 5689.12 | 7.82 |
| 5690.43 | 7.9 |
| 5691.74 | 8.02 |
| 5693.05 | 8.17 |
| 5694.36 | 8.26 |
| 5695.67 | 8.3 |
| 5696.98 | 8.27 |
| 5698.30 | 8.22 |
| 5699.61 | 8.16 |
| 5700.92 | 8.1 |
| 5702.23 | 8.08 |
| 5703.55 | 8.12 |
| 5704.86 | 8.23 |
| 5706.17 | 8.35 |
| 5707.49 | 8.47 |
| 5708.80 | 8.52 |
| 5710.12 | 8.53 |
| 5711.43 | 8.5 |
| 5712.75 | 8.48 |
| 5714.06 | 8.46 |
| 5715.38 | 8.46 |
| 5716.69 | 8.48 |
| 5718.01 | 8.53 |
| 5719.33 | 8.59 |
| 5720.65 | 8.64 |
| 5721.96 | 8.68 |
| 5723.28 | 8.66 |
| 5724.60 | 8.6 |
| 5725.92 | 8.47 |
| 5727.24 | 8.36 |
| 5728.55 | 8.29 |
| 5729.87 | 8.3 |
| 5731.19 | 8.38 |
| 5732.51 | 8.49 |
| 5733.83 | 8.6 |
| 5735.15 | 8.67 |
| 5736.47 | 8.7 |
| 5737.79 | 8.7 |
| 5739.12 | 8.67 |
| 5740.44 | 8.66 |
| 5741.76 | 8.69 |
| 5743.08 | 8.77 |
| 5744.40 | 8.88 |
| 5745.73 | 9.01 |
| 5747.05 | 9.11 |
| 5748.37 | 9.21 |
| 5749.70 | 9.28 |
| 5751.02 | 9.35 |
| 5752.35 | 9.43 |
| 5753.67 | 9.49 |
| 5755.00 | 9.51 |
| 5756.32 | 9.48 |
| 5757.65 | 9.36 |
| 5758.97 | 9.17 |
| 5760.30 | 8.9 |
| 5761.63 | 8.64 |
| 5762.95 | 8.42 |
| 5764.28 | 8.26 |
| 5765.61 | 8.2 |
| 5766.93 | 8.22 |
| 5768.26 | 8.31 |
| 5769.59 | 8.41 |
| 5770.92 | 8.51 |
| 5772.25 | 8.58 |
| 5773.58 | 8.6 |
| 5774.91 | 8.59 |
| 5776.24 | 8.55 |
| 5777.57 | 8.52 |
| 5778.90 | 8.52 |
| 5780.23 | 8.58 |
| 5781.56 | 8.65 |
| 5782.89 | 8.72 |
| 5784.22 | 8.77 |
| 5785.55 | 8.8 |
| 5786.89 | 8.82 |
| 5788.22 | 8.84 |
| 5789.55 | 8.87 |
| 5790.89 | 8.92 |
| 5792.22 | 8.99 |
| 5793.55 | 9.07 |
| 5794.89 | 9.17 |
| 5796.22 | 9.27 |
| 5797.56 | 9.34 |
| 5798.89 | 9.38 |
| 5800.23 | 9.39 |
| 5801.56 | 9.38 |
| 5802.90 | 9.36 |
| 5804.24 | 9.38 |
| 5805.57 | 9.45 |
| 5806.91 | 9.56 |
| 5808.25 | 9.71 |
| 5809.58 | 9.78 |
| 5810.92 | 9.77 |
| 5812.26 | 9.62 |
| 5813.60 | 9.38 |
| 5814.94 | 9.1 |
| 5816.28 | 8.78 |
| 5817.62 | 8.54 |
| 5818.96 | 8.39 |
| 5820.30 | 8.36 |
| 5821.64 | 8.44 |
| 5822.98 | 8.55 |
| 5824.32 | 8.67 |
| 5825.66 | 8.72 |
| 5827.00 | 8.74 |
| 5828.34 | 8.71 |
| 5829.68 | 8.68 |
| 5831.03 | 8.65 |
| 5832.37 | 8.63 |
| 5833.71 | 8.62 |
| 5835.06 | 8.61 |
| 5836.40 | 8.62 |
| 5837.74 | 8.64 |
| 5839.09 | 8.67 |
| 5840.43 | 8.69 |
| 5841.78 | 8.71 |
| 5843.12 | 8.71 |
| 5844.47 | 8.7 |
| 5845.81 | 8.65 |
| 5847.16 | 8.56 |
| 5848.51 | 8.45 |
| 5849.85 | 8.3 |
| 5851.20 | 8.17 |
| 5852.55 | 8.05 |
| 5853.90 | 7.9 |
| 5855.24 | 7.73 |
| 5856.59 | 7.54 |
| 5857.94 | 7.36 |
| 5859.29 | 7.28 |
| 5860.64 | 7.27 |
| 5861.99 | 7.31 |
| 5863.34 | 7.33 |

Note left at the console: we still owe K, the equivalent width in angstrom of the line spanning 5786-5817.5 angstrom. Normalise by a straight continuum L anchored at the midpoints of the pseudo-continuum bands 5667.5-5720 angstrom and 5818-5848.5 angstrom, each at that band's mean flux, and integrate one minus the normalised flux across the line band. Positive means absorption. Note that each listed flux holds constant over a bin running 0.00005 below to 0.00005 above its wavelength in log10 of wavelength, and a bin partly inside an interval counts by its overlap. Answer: -2.9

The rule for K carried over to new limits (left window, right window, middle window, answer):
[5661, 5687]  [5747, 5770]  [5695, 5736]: -0.91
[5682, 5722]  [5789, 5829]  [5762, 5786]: 0.83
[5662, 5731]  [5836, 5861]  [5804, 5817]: -2.03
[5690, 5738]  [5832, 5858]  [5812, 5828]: -0.69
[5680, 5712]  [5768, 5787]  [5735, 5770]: -1.75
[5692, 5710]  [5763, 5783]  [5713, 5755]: -1.94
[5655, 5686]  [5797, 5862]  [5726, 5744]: -1.21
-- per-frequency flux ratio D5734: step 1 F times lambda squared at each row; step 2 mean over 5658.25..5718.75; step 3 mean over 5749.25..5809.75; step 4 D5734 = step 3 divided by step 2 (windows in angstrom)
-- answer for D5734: 1.2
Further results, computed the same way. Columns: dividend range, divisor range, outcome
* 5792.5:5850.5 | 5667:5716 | 1.17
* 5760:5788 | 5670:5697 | 1.13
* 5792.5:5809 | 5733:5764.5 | 1.06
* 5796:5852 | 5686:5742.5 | 1.10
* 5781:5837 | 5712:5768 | 1.05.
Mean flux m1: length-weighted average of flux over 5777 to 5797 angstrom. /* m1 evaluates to 8.84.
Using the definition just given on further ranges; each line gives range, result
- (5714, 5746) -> 8.59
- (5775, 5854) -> 8.84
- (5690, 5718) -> 8.3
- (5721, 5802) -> 8.8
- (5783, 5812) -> 9.23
